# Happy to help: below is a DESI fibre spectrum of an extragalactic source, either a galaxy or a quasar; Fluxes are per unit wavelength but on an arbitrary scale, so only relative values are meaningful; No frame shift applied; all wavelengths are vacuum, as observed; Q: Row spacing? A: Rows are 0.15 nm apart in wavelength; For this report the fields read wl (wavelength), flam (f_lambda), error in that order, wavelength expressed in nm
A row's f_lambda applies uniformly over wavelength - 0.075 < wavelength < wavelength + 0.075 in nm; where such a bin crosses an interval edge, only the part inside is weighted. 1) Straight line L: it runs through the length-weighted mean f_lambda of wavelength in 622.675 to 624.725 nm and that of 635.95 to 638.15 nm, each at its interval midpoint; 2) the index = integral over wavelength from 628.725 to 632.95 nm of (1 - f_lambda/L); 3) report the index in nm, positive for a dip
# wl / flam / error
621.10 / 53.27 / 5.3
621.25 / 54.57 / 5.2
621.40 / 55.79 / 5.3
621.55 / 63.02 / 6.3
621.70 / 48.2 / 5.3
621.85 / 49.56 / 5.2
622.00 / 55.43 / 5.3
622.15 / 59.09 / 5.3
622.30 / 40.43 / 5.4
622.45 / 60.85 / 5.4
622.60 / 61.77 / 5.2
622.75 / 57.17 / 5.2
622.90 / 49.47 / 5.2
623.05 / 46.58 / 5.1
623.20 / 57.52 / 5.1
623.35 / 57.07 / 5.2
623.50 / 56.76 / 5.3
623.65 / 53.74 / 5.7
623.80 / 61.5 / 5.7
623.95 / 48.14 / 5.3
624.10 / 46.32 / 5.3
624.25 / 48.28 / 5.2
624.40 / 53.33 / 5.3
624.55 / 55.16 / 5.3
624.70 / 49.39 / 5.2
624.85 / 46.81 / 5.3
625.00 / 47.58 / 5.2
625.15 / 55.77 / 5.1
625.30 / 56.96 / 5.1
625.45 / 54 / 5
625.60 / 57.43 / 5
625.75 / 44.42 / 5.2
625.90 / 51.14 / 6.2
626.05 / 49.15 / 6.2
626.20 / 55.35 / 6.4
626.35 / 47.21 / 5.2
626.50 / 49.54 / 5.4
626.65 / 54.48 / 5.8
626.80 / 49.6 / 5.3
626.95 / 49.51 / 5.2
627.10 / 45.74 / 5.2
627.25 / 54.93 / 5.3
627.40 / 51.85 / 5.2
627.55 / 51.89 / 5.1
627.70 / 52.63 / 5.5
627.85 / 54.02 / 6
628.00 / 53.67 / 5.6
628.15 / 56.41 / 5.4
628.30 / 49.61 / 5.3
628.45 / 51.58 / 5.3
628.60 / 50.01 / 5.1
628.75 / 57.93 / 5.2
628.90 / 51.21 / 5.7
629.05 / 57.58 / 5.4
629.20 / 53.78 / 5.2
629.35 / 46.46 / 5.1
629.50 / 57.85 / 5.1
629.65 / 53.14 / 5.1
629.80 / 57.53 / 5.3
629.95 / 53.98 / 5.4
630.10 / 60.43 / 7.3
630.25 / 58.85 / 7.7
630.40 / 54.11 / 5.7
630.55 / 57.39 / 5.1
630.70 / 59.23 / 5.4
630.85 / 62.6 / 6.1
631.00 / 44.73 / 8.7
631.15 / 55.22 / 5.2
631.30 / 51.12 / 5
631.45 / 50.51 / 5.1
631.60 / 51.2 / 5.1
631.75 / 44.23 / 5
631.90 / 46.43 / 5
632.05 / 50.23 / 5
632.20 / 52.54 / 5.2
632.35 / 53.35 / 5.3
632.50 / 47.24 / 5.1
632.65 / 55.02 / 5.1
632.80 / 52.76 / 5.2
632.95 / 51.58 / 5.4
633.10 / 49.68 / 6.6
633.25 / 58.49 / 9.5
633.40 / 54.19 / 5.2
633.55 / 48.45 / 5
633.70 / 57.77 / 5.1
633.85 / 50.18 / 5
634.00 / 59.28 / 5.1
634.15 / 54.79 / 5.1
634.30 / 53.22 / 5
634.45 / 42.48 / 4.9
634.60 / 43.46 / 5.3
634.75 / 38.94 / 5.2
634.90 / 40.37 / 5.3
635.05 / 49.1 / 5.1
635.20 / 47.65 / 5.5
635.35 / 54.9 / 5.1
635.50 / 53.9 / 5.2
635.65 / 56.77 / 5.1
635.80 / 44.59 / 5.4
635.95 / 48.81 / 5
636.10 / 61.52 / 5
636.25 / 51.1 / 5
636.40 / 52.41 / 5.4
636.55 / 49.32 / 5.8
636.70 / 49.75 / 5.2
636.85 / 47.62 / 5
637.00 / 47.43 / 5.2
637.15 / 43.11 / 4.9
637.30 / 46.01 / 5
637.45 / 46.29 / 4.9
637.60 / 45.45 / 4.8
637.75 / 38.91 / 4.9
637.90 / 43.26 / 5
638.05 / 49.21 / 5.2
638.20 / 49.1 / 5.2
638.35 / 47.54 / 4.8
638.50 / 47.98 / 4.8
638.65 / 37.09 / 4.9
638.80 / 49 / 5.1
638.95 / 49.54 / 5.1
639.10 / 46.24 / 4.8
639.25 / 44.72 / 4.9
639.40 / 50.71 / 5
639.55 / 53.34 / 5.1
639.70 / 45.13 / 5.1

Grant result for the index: -0.26 nm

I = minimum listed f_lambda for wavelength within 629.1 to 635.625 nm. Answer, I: 38.94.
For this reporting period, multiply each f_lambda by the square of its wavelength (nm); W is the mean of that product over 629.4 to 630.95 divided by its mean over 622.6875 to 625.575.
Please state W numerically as 1.10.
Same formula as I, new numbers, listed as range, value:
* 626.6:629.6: 45.74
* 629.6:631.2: 44.73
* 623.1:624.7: 46.32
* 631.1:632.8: 44.23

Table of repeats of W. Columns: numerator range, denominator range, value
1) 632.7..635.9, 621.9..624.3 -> 0.98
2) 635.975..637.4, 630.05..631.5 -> 0.91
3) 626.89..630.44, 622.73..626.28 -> 1.04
